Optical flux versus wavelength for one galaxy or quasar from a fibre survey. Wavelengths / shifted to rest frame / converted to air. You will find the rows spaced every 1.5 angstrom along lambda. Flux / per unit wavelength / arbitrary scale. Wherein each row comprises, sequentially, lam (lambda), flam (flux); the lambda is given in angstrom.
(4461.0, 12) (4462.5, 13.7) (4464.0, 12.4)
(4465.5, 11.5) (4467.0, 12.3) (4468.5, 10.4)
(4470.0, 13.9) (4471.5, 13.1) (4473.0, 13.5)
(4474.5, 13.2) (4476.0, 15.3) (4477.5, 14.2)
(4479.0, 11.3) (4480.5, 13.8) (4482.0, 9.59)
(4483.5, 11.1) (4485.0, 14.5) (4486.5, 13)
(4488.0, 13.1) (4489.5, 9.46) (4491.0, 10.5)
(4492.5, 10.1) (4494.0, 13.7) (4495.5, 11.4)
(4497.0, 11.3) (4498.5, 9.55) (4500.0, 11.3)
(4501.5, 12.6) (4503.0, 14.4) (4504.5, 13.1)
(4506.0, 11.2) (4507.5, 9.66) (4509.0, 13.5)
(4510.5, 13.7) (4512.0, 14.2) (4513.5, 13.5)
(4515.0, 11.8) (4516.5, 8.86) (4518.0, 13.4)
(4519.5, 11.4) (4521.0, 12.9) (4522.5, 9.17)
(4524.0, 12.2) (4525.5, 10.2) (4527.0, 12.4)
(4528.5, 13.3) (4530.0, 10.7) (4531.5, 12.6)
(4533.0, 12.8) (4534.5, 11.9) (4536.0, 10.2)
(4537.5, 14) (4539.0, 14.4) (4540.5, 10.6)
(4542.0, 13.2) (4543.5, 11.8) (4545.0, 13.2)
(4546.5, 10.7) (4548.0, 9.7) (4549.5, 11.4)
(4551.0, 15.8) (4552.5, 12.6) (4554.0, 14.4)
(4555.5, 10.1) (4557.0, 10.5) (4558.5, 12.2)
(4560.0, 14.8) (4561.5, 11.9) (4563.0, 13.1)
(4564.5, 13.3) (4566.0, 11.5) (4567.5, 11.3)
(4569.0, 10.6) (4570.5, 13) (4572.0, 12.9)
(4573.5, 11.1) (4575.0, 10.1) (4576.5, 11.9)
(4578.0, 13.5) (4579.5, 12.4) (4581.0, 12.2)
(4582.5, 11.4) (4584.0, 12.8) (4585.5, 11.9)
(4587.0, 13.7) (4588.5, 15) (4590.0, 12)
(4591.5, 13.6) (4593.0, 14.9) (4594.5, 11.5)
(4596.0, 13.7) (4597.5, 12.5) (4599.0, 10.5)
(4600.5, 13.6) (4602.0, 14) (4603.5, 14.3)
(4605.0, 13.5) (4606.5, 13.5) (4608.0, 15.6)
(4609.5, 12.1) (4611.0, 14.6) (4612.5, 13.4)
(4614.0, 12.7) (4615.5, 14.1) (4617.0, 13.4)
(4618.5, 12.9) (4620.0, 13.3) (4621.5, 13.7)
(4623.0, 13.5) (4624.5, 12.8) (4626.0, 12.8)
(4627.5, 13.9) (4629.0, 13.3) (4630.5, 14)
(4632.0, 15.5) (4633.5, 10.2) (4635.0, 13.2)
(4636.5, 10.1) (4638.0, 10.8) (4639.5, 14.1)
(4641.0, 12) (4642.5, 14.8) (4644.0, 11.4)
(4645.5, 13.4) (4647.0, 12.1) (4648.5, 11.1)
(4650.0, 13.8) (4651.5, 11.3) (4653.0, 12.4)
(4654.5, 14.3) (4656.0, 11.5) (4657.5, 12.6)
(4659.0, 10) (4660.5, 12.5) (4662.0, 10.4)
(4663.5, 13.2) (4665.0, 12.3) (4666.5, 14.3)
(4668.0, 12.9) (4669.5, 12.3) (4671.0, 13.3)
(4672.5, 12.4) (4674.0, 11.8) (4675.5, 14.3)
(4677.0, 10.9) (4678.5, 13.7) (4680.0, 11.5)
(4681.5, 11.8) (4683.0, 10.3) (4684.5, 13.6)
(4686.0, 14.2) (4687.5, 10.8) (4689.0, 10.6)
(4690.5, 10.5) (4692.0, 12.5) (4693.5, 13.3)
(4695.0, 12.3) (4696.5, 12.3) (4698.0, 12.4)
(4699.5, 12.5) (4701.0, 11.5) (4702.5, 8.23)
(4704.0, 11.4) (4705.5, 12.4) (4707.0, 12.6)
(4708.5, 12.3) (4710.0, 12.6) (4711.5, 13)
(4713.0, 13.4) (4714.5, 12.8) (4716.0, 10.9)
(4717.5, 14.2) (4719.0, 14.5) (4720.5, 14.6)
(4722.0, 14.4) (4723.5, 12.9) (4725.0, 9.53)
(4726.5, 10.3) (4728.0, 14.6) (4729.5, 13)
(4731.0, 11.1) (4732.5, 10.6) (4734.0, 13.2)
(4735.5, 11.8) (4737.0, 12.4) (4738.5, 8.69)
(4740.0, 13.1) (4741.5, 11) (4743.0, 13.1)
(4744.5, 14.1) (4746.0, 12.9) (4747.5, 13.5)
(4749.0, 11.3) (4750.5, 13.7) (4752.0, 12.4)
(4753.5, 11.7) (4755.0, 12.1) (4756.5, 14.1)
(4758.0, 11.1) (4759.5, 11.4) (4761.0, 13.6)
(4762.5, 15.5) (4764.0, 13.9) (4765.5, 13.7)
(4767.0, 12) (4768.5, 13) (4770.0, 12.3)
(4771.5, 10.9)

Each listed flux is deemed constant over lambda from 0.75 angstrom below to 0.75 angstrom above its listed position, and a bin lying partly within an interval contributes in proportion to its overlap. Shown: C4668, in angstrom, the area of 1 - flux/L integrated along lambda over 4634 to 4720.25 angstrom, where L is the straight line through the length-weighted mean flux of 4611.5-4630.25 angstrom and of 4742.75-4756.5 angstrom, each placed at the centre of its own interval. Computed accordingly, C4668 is 5.3 angstrom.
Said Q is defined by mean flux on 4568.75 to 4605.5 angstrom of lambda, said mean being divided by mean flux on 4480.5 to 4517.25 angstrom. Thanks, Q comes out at 1.06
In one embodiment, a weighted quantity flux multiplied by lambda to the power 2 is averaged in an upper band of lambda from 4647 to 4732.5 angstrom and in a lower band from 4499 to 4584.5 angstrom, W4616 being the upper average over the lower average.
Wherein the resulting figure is 1.08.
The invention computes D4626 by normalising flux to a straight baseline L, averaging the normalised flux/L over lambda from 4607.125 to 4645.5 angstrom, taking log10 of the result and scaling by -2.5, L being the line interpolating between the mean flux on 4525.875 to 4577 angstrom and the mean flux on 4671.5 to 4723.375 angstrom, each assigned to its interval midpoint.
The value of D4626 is -0.07 mag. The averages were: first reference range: 12.2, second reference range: 12.4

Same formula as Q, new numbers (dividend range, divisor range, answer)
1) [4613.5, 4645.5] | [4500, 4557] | 1.07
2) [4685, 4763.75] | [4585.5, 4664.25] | 0.96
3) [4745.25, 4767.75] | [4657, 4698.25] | 1.05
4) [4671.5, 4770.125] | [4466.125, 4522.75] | 1.02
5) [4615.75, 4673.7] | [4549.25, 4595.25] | 1.01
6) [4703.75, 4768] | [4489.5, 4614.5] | 1.02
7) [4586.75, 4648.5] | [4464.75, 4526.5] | 1.08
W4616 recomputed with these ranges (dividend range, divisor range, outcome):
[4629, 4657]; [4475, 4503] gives 1.12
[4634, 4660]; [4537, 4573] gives 1.03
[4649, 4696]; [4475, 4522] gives 1.09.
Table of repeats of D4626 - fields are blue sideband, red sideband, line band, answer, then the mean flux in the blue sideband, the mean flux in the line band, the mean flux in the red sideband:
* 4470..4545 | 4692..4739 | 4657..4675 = -0.01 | 12.2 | 12.4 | 12.3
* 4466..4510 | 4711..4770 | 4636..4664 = 0.02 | 12.2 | 12.2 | 12.6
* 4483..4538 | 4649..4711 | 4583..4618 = -0.11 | 12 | 13.3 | 12.2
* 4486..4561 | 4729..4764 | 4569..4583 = 0.01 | 12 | 12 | 12.4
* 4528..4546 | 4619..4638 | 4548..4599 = 0.01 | 12.4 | 12.5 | 12.9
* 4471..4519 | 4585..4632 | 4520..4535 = 0.07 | 12.3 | 11.8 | 13.4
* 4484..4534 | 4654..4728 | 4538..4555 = -0.04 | 12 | 12.5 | 12.3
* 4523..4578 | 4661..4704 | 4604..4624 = -0.12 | 12.1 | 13.6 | 12.1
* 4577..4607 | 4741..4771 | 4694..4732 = 0.04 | 13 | 12.4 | 12.8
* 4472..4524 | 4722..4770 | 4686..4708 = 0.06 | 12.2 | 11.8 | 12.5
